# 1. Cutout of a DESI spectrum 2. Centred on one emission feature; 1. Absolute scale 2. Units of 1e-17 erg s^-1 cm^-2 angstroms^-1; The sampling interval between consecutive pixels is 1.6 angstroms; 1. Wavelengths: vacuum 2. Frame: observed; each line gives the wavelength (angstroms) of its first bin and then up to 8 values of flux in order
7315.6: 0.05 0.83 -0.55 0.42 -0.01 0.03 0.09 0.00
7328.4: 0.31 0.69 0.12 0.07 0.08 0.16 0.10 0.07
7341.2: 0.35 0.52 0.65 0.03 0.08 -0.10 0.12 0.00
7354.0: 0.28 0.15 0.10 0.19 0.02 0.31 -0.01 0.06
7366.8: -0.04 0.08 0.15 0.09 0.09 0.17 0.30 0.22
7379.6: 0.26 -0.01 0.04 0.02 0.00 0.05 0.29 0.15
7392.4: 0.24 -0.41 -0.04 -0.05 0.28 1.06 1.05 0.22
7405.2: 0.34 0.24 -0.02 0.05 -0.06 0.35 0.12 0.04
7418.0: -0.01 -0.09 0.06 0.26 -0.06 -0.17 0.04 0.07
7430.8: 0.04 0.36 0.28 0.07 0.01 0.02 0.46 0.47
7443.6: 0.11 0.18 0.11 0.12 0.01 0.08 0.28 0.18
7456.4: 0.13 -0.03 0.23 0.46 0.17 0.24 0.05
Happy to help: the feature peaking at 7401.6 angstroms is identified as [O III] 5007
